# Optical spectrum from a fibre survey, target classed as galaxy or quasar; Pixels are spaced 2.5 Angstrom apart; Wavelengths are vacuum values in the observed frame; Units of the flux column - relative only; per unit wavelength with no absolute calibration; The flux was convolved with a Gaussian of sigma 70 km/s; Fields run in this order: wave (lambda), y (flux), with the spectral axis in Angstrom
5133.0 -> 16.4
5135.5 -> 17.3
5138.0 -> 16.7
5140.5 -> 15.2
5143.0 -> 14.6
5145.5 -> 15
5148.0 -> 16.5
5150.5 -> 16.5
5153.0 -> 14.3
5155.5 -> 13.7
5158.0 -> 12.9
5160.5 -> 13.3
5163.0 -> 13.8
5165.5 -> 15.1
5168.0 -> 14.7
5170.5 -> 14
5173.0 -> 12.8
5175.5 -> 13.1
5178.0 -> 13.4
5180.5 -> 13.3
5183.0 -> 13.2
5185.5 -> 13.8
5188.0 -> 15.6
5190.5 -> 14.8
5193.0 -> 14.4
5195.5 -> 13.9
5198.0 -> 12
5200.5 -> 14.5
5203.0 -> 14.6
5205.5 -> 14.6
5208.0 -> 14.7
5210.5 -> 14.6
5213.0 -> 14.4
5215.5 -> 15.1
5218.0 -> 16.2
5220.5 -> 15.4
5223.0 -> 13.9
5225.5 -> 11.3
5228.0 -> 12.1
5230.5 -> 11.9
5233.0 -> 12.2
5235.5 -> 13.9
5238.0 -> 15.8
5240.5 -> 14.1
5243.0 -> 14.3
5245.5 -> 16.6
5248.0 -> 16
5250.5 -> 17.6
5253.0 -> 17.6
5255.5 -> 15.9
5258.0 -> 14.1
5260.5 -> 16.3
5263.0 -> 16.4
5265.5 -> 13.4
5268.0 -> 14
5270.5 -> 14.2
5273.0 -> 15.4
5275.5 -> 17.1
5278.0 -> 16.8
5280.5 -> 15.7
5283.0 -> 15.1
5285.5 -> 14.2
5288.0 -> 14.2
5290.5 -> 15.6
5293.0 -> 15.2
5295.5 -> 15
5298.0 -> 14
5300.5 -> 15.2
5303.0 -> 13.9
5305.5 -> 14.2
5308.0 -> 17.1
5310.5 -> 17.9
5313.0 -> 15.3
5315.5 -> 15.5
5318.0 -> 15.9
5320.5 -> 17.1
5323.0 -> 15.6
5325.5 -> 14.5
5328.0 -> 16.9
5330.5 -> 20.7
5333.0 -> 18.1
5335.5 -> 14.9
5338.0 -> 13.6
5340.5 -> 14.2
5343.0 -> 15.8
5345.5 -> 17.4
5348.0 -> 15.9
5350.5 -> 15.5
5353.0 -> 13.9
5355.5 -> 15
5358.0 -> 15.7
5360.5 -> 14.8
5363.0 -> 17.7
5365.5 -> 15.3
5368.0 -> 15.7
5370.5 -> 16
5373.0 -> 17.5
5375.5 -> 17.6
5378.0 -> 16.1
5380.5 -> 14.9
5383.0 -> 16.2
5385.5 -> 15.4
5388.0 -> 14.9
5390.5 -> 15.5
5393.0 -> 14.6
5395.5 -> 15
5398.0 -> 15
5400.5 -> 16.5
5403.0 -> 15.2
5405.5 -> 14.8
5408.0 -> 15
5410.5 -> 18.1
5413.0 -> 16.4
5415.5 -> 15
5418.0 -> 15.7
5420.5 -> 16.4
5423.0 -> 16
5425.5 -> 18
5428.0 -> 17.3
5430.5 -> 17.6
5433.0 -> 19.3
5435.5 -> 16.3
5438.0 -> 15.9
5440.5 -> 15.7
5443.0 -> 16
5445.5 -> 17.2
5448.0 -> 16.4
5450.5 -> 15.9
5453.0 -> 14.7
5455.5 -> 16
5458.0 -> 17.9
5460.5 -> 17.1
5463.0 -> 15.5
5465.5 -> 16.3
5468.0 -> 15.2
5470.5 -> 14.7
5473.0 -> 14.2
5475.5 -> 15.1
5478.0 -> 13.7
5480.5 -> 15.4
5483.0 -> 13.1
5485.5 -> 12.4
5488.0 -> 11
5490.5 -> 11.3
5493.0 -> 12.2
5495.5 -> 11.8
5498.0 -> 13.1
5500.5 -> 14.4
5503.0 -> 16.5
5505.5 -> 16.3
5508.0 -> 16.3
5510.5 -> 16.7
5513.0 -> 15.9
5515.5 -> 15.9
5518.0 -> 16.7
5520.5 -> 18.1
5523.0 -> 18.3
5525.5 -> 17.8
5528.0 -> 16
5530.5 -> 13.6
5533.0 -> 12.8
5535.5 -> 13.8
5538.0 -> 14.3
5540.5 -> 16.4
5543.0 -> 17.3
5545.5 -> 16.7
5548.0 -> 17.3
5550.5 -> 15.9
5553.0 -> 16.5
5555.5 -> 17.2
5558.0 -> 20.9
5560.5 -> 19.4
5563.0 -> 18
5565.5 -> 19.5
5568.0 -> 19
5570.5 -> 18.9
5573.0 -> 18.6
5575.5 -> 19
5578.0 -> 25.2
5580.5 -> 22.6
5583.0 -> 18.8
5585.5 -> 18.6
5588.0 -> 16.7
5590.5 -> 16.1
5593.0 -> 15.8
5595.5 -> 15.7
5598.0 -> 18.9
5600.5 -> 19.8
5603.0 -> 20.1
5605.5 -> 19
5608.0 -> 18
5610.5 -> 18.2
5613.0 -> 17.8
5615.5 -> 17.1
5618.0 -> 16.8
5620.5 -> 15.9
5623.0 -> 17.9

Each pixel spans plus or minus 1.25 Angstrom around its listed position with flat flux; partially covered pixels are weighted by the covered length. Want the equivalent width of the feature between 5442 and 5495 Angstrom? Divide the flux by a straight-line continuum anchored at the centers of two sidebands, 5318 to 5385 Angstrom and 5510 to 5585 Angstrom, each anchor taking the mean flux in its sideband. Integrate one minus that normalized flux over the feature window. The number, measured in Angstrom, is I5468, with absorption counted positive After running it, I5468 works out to 6.77 Angstrom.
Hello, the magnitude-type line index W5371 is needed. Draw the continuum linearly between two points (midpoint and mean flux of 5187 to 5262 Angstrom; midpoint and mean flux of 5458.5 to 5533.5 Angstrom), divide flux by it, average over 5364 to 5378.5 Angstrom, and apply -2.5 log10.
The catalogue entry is -0.111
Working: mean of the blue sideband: 14.6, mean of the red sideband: 15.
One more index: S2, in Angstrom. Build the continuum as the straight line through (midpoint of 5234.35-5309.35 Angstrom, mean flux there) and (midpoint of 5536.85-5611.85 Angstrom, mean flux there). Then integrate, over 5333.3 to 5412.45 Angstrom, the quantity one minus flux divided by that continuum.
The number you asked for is 3.2 Angstrom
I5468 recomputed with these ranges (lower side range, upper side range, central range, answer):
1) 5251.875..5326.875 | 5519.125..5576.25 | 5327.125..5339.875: -0.8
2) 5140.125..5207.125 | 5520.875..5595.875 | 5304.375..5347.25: -1.7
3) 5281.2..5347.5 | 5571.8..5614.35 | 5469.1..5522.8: 9.4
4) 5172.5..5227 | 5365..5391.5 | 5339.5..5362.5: 0.3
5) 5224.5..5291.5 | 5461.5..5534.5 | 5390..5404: -0.4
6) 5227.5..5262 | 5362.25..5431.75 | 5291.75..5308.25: 0.6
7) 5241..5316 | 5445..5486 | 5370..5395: -0.7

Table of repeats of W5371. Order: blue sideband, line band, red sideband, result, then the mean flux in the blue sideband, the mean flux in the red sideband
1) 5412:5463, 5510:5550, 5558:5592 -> 0.14 mag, 16.5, 19.3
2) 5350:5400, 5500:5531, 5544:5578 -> 0.08 mag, 15.6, 18.5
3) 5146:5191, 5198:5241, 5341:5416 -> 0.04 mag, 14.2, 15.7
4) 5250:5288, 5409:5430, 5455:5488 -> -0.11 mag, 15.5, 14.9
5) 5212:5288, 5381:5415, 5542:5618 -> 0.06 mag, 14.9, 18.4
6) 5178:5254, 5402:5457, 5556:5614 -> 0.04 mag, 14.4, 18.9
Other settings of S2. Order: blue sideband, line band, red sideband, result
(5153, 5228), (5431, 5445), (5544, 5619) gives 0.06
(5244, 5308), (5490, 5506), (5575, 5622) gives 3.51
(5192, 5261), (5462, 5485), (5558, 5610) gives 3.74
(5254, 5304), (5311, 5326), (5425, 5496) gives -0.67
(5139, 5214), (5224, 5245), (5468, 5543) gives 1.49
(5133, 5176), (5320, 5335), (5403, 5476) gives -1.36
